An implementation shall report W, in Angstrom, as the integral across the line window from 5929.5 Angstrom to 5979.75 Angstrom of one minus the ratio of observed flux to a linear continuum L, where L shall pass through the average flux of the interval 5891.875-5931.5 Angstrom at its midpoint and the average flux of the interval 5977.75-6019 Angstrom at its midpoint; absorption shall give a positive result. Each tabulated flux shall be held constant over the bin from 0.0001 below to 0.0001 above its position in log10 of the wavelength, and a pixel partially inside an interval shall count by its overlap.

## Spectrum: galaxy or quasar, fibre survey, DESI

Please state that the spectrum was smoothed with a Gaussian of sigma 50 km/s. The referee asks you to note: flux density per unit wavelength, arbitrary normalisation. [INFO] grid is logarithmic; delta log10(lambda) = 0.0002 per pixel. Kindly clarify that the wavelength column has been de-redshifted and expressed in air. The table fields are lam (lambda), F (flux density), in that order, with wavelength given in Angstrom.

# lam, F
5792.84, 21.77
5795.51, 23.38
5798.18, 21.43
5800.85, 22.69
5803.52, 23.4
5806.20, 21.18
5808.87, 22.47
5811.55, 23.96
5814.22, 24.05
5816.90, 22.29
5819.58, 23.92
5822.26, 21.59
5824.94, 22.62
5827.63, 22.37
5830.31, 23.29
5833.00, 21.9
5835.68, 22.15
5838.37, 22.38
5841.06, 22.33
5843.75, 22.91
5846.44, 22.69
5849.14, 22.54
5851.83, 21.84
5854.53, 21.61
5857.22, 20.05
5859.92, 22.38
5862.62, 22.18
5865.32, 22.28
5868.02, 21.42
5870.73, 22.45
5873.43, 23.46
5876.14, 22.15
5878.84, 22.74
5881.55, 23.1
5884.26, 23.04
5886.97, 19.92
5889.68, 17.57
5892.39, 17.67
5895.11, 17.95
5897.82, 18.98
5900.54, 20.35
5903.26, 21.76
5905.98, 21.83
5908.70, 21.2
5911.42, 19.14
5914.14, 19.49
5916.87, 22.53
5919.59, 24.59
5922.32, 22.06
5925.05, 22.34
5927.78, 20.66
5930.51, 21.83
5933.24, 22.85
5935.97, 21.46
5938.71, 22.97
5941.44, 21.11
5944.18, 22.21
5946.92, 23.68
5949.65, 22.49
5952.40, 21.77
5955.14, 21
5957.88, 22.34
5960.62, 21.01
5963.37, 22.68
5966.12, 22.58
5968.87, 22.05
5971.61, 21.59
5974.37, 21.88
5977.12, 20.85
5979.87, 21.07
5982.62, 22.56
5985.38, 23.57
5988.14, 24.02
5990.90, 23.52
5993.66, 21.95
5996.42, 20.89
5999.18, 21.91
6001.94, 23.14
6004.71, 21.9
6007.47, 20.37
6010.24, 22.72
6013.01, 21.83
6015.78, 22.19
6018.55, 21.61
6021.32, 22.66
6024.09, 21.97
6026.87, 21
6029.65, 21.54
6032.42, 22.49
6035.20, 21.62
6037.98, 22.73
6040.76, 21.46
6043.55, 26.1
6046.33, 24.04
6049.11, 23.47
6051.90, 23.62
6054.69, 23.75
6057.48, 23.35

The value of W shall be -1.1 Angstrom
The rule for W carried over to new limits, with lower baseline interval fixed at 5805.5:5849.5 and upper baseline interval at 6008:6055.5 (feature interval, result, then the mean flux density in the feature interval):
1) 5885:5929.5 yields 4.07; 20.5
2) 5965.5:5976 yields 0.30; 22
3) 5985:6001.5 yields -0.02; 22.6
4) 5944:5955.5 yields 0.14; 22.3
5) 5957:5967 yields 0.21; 22.1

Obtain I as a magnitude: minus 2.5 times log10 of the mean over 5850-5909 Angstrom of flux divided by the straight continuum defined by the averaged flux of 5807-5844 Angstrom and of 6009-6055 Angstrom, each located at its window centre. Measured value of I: 0.07 mag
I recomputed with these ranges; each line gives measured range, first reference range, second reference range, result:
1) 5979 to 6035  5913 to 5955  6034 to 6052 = 0.04 mag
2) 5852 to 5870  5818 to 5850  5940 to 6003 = 0.04 mag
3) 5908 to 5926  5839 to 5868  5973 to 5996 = 0.03 mag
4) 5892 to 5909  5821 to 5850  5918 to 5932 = 0.12 mag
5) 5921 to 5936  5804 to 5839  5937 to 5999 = 0.02 mag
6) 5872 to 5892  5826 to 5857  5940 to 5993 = 0.04 mag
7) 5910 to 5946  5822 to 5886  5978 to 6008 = 0.02 mag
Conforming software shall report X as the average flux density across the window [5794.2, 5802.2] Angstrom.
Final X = 22.5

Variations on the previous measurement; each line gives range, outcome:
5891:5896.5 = 17.8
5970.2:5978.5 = 21.5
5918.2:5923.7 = 23.3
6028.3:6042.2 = 22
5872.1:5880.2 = 22.8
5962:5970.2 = 22.4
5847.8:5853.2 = 22.2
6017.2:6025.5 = 22.1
